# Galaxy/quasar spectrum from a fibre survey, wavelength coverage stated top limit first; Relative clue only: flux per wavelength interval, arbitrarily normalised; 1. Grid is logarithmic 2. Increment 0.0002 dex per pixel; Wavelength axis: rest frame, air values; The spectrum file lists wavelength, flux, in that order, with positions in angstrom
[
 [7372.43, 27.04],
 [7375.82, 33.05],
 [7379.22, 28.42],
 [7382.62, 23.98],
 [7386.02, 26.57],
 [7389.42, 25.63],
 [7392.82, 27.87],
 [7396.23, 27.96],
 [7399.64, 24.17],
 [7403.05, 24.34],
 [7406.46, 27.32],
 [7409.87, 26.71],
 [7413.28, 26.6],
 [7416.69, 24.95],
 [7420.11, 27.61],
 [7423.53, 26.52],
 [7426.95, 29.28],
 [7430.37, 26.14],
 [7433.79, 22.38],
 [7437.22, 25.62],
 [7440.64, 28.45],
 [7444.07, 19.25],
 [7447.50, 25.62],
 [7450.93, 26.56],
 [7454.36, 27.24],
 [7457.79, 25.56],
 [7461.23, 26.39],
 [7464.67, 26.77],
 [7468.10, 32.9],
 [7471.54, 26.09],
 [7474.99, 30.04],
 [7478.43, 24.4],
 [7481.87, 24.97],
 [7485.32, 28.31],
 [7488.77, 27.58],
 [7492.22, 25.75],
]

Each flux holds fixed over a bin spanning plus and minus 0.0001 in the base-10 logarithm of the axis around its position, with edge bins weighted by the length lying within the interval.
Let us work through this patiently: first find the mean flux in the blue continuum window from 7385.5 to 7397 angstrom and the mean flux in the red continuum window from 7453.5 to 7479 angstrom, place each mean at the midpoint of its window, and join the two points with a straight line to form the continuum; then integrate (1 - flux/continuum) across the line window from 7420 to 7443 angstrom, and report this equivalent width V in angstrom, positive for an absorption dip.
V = 0.84 angstrom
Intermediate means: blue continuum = 27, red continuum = 27.6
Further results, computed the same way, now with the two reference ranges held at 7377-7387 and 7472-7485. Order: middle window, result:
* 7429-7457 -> 1.5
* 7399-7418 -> 0.6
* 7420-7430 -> -0.4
